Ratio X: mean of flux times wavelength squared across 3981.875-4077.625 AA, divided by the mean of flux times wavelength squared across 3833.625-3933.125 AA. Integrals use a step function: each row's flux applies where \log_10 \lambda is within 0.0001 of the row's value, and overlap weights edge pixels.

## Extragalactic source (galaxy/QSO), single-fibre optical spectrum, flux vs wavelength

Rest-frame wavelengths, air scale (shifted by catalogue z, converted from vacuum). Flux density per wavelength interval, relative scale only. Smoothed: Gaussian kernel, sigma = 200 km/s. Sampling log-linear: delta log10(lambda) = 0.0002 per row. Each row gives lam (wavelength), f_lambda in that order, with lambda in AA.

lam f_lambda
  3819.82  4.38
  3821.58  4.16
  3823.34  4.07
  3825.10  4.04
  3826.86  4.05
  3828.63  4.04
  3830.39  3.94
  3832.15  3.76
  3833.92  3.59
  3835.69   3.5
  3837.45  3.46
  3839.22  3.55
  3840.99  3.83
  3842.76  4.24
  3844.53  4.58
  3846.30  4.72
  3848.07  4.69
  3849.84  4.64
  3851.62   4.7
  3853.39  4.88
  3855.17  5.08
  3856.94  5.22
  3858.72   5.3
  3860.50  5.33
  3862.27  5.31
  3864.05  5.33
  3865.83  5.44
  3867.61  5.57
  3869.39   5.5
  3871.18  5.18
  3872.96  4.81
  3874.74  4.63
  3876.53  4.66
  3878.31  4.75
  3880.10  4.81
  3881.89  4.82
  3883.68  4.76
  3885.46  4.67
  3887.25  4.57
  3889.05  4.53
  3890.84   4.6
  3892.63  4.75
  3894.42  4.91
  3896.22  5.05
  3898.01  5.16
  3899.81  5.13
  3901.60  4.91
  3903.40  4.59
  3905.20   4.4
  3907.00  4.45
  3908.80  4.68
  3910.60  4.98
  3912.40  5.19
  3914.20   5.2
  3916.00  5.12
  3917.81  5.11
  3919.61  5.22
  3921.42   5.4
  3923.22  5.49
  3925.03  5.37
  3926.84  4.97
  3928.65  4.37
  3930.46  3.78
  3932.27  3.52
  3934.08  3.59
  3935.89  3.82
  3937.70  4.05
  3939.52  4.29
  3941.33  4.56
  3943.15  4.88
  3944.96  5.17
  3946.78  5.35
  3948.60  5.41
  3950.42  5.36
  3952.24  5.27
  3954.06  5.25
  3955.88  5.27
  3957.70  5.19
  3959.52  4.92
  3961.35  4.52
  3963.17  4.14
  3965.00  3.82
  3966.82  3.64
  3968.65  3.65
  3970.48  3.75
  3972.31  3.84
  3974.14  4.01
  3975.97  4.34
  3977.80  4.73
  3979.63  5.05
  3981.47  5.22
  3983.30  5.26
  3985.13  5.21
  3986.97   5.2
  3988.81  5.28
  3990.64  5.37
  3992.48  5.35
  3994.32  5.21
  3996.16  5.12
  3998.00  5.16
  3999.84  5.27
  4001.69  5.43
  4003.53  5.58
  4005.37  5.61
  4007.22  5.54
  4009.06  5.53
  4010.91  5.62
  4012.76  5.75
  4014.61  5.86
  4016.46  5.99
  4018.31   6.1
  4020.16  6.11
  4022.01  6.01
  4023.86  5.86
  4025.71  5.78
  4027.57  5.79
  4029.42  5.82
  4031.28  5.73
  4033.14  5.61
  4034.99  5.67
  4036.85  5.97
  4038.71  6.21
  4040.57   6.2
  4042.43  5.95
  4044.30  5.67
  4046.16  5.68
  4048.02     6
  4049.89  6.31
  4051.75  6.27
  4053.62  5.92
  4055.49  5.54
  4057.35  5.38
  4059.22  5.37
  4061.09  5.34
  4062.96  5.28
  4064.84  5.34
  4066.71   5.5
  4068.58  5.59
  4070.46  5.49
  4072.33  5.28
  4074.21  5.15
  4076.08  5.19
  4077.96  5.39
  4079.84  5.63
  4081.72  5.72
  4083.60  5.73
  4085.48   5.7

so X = 1.27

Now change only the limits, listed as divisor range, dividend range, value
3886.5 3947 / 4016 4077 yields 1.29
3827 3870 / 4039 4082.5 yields 1.37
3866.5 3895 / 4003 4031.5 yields 1.28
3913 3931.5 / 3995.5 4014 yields 1.14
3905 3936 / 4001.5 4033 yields 1.28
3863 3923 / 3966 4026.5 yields 1.11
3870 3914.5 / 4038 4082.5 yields 1.28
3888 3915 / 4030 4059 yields 1.30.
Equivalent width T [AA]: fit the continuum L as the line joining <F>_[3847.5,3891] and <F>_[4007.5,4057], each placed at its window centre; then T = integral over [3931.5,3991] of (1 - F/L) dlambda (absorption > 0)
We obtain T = 9.2 AA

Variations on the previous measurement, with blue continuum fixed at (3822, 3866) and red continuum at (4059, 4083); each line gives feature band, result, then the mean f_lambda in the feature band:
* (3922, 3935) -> 0.9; 4.47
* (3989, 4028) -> -3.6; 5.61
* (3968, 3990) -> 1.6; 4.65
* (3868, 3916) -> -2.1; 4.85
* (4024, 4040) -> -1.8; 5.83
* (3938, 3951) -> -0.2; 4.95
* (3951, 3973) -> 2.1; 4.46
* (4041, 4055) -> -1.7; 5.96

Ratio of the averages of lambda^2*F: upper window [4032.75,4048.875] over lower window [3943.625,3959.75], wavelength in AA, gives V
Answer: 1.17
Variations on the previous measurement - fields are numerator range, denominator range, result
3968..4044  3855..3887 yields 1.14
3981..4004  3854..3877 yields 1.09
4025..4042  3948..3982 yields 1.33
